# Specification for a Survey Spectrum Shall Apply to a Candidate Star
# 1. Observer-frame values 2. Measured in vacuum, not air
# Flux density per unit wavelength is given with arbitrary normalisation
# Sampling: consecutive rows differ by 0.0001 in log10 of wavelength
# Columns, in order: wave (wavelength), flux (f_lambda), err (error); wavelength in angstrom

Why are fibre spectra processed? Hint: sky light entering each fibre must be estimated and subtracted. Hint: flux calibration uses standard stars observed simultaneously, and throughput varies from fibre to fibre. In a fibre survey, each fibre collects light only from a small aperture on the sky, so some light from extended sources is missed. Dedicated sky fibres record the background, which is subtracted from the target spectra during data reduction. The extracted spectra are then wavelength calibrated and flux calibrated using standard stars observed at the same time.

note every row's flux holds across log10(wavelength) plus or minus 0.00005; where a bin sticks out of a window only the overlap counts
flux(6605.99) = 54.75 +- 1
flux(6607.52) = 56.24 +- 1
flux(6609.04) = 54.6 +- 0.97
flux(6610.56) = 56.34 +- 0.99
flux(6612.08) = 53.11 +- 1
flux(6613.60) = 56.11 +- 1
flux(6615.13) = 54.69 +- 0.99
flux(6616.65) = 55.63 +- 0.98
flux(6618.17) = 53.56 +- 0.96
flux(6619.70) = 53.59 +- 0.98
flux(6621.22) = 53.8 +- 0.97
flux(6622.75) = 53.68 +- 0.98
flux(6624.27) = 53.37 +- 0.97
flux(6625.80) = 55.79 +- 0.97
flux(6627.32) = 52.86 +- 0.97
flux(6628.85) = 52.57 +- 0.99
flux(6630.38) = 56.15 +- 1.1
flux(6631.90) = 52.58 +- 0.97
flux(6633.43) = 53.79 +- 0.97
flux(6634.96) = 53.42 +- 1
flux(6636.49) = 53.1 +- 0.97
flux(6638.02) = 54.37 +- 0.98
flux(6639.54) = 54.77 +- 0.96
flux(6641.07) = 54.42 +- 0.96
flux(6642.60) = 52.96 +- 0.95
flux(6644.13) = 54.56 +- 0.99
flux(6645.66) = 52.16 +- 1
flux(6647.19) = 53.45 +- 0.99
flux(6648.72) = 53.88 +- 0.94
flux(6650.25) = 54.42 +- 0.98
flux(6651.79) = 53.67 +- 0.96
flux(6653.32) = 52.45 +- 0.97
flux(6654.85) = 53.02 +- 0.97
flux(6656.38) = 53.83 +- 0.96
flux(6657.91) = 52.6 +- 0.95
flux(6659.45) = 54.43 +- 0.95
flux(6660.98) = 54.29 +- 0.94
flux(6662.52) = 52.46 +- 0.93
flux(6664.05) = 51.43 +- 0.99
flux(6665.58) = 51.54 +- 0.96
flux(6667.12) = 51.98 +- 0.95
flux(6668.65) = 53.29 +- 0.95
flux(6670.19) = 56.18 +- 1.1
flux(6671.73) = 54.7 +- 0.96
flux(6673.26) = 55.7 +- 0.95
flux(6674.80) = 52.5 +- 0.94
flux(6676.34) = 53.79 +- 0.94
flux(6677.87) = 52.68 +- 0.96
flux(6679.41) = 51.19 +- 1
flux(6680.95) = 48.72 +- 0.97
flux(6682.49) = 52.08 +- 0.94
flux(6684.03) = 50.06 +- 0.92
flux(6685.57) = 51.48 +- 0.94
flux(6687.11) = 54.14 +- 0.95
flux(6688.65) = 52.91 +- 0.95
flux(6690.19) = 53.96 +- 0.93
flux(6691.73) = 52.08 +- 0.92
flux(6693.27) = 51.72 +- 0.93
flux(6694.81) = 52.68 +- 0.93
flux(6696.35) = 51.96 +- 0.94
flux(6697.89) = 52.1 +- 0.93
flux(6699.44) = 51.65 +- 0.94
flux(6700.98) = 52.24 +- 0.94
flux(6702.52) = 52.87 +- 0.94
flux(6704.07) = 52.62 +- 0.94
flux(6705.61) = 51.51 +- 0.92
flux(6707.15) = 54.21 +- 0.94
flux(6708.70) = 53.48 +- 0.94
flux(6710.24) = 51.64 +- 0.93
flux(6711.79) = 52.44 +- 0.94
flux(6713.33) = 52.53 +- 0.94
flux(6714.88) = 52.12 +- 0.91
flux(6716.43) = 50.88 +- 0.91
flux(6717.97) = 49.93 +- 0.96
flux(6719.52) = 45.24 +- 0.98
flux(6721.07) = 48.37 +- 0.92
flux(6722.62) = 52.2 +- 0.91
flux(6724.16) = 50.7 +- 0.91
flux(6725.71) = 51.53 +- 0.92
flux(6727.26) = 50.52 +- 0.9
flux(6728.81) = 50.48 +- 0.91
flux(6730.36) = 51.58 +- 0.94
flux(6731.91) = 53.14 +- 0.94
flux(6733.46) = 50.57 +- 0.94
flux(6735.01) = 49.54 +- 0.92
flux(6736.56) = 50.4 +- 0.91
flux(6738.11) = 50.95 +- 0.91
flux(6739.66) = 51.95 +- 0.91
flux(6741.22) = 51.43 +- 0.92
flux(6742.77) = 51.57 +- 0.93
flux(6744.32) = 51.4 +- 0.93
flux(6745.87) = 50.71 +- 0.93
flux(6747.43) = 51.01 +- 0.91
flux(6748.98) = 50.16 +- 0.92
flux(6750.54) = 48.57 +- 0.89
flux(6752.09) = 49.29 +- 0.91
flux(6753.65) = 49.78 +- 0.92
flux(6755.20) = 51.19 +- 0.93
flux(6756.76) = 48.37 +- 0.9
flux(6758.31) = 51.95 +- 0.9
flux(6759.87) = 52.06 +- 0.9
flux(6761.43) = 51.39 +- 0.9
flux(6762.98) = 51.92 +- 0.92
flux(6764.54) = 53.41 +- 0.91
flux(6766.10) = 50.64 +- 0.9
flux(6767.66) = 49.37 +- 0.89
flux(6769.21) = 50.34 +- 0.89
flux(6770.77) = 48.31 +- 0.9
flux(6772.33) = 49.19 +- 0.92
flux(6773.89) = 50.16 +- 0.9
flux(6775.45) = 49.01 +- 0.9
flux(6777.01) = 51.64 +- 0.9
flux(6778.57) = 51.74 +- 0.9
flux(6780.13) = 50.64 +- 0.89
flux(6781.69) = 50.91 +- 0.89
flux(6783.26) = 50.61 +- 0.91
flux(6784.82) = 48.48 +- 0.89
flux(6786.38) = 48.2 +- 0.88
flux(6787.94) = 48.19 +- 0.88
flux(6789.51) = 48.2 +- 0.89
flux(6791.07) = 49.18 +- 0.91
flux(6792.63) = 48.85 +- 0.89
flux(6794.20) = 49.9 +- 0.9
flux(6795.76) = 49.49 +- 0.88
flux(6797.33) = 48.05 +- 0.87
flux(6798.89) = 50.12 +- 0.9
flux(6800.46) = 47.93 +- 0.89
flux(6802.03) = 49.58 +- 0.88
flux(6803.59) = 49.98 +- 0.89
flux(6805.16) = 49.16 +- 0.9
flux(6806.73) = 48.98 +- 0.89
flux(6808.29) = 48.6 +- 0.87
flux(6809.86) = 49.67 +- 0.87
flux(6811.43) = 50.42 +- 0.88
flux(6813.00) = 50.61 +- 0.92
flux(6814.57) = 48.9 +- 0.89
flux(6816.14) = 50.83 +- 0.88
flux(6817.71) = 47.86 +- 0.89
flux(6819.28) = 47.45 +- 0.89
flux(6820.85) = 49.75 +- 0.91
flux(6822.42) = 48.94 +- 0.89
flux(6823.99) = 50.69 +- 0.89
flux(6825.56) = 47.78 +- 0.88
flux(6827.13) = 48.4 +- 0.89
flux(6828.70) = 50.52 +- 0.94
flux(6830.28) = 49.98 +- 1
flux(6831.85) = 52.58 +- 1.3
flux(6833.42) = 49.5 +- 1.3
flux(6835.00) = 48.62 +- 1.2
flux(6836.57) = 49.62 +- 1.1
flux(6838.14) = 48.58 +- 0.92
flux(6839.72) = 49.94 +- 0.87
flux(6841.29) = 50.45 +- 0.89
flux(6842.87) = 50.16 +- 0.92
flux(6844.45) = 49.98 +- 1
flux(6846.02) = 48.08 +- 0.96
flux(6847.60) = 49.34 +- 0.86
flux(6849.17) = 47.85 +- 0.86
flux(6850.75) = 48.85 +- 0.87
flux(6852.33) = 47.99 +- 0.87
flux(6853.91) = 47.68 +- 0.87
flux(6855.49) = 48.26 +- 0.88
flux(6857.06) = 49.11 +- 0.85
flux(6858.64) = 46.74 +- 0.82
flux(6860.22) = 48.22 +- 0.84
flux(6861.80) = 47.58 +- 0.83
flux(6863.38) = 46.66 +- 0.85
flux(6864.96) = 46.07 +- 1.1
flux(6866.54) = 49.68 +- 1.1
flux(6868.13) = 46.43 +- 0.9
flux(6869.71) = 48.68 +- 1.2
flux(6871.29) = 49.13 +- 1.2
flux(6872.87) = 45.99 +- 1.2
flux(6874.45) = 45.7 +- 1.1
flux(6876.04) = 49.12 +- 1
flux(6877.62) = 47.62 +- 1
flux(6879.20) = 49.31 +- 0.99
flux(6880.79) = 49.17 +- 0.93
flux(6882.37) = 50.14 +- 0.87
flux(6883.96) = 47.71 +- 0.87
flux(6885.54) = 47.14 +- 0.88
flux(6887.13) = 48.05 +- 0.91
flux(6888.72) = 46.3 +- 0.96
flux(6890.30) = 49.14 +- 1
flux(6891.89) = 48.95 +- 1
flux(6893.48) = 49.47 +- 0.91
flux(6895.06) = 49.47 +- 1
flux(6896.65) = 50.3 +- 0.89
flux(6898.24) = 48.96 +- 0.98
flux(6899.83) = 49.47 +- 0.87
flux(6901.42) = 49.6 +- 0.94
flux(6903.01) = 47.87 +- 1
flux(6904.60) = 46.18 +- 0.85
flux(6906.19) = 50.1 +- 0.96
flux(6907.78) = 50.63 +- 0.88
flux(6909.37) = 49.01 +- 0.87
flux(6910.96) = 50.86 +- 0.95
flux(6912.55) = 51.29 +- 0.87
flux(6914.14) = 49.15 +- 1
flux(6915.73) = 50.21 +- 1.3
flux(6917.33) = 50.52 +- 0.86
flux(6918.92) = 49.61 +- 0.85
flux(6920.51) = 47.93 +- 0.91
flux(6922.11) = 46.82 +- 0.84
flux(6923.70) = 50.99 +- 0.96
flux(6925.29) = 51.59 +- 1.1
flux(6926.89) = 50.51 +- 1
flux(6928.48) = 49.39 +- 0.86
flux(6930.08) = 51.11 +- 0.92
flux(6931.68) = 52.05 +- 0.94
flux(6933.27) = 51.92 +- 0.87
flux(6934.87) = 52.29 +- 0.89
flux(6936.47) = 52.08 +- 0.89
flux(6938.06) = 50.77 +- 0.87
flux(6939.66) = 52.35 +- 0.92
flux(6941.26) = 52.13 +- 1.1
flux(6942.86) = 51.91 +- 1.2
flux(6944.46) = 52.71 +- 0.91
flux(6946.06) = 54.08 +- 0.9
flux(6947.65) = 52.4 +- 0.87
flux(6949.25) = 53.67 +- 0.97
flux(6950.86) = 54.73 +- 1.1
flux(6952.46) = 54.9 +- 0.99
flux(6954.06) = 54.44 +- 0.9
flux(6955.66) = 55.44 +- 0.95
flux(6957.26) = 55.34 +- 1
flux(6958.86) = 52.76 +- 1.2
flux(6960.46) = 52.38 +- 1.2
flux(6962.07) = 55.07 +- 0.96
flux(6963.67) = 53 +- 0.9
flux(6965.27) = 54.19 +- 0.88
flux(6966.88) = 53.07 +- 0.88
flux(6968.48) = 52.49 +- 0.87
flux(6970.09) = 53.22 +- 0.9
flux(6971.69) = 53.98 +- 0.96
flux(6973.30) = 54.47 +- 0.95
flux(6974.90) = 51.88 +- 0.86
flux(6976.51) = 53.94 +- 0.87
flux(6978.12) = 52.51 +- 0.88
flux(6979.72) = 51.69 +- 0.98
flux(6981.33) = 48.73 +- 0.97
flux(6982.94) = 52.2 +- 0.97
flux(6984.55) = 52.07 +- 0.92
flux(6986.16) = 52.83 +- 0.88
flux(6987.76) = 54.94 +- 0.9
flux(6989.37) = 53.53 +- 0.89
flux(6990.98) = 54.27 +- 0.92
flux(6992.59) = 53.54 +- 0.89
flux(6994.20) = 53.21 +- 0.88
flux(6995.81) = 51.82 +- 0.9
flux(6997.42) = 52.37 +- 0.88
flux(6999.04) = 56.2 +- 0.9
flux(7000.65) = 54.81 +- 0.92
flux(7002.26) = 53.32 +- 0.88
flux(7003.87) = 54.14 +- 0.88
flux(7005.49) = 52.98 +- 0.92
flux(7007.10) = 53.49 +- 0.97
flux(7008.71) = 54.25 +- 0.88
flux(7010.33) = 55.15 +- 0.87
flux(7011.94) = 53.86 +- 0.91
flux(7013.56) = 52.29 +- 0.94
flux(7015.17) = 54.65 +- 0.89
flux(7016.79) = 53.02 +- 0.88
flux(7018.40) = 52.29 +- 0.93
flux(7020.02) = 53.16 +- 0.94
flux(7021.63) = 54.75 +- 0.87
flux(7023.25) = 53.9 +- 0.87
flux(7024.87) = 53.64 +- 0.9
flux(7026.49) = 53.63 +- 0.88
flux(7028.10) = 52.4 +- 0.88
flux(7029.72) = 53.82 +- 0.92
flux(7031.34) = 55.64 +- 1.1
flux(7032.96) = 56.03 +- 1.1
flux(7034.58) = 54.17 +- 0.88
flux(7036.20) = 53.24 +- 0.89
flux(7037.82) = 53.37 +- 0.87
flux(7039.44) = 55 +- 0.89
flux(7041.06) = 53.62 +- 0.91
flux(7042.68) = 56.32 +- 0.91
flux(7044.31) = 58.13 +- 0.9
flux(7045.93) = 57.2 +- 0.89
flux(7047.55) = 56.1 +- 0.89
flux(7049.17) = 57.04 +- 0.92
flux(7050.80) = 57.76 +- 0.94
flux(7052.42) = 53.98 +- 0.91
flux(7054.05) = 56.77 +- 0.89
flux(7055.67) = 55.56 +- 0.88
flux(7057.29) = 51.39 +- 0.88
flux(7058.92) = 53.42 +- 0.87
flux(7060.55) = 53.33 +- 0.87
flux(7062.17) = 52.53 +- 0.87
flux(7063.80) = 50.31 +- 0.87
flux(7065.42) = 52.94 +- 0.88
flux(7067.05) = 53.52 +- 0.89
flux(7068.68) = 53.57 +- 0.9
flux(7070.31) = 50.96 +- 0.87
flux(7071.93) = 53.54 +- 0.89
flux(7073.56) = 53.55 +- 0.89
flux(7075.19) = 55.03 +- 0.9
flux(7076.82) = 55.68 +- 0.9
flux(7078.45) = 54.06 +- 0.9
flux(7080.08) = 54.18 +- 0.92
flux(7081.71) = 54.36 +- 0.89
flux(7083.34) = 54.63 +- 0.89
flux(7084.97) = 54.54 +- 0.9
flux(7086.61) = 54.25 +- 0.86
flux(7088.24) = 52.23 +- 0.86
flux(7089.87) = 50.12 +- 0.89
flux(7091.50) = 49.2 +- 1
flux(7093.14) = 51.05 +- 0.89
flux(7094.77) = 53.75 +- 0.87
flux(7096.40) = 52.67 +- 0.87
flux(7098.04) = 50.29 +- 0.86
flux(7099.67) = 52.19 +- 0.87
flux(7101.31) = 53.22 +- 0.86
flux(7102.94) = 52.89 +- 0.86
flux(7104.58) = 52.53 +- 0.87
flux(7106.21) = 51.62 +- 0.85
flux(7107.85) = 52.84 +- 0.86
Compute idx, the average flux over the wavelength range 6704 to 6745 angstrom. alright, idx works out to 51.2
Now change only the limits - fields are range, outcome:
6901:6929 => 49.6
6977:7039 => 53.5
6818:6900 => 48.7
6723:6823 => 50.1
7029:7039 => 54.4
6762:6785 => 50.5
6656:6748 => 52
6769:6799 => 49.5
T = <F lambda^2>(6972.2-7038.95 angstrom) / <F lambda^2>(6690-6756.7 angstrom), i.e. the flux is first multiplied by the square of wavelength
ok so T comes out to 1.13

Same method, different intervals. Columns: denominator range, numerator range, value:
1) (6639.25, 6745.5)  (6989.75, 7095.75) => 1.14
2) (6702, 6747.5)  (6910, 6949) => 1.06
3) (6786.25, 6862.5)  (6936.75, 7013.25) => 1.13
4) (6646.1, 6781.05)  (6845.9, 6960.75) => 1.02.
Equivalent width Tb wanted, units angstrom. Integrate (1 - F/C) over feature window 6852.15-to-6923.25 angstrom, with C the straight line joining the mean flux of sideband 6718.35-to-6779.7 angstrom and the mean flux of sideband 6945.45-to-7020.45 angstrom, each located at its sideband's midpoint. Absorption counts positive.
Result 5.1 angstrom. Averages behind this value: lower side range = 50.6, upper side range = 53.5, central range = 48.6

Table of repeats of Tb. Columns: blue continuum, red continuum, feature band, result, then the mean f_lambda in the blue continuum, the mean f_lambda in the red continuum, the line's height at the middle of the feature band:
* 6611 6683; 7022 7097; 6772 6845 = 5.7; 53.5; 54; 53.7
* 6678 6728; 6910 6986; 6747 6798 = 1.7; 51.6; 52.1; 51.8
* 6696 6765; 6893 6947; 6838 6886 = 2.2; 51.2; 50.4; 50.6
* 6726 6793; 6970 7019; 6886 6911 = 1.5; 50.4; 53.3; 52.1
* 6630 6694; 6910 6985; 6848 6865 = 1.5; 53.1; 52.1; 52.5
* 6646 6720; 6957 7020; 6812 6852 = 2.7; 52.5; 53.3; 52.9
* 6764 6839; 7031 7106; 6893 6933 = 1.2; 49.6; 53.8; 51.3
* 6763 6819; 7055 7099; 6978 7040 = -1.6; 49.6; 53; 52.2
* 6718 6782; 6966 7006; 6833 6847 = 0.6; 50.6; 53.1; 51.5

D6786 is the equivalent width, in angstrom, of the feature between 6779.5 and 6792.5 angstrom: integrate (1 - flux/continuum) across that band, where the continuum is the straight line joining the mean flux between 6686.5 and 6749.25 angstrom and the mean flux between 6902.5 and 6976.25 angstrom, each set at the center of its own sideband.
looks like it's 0.6 angstrom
